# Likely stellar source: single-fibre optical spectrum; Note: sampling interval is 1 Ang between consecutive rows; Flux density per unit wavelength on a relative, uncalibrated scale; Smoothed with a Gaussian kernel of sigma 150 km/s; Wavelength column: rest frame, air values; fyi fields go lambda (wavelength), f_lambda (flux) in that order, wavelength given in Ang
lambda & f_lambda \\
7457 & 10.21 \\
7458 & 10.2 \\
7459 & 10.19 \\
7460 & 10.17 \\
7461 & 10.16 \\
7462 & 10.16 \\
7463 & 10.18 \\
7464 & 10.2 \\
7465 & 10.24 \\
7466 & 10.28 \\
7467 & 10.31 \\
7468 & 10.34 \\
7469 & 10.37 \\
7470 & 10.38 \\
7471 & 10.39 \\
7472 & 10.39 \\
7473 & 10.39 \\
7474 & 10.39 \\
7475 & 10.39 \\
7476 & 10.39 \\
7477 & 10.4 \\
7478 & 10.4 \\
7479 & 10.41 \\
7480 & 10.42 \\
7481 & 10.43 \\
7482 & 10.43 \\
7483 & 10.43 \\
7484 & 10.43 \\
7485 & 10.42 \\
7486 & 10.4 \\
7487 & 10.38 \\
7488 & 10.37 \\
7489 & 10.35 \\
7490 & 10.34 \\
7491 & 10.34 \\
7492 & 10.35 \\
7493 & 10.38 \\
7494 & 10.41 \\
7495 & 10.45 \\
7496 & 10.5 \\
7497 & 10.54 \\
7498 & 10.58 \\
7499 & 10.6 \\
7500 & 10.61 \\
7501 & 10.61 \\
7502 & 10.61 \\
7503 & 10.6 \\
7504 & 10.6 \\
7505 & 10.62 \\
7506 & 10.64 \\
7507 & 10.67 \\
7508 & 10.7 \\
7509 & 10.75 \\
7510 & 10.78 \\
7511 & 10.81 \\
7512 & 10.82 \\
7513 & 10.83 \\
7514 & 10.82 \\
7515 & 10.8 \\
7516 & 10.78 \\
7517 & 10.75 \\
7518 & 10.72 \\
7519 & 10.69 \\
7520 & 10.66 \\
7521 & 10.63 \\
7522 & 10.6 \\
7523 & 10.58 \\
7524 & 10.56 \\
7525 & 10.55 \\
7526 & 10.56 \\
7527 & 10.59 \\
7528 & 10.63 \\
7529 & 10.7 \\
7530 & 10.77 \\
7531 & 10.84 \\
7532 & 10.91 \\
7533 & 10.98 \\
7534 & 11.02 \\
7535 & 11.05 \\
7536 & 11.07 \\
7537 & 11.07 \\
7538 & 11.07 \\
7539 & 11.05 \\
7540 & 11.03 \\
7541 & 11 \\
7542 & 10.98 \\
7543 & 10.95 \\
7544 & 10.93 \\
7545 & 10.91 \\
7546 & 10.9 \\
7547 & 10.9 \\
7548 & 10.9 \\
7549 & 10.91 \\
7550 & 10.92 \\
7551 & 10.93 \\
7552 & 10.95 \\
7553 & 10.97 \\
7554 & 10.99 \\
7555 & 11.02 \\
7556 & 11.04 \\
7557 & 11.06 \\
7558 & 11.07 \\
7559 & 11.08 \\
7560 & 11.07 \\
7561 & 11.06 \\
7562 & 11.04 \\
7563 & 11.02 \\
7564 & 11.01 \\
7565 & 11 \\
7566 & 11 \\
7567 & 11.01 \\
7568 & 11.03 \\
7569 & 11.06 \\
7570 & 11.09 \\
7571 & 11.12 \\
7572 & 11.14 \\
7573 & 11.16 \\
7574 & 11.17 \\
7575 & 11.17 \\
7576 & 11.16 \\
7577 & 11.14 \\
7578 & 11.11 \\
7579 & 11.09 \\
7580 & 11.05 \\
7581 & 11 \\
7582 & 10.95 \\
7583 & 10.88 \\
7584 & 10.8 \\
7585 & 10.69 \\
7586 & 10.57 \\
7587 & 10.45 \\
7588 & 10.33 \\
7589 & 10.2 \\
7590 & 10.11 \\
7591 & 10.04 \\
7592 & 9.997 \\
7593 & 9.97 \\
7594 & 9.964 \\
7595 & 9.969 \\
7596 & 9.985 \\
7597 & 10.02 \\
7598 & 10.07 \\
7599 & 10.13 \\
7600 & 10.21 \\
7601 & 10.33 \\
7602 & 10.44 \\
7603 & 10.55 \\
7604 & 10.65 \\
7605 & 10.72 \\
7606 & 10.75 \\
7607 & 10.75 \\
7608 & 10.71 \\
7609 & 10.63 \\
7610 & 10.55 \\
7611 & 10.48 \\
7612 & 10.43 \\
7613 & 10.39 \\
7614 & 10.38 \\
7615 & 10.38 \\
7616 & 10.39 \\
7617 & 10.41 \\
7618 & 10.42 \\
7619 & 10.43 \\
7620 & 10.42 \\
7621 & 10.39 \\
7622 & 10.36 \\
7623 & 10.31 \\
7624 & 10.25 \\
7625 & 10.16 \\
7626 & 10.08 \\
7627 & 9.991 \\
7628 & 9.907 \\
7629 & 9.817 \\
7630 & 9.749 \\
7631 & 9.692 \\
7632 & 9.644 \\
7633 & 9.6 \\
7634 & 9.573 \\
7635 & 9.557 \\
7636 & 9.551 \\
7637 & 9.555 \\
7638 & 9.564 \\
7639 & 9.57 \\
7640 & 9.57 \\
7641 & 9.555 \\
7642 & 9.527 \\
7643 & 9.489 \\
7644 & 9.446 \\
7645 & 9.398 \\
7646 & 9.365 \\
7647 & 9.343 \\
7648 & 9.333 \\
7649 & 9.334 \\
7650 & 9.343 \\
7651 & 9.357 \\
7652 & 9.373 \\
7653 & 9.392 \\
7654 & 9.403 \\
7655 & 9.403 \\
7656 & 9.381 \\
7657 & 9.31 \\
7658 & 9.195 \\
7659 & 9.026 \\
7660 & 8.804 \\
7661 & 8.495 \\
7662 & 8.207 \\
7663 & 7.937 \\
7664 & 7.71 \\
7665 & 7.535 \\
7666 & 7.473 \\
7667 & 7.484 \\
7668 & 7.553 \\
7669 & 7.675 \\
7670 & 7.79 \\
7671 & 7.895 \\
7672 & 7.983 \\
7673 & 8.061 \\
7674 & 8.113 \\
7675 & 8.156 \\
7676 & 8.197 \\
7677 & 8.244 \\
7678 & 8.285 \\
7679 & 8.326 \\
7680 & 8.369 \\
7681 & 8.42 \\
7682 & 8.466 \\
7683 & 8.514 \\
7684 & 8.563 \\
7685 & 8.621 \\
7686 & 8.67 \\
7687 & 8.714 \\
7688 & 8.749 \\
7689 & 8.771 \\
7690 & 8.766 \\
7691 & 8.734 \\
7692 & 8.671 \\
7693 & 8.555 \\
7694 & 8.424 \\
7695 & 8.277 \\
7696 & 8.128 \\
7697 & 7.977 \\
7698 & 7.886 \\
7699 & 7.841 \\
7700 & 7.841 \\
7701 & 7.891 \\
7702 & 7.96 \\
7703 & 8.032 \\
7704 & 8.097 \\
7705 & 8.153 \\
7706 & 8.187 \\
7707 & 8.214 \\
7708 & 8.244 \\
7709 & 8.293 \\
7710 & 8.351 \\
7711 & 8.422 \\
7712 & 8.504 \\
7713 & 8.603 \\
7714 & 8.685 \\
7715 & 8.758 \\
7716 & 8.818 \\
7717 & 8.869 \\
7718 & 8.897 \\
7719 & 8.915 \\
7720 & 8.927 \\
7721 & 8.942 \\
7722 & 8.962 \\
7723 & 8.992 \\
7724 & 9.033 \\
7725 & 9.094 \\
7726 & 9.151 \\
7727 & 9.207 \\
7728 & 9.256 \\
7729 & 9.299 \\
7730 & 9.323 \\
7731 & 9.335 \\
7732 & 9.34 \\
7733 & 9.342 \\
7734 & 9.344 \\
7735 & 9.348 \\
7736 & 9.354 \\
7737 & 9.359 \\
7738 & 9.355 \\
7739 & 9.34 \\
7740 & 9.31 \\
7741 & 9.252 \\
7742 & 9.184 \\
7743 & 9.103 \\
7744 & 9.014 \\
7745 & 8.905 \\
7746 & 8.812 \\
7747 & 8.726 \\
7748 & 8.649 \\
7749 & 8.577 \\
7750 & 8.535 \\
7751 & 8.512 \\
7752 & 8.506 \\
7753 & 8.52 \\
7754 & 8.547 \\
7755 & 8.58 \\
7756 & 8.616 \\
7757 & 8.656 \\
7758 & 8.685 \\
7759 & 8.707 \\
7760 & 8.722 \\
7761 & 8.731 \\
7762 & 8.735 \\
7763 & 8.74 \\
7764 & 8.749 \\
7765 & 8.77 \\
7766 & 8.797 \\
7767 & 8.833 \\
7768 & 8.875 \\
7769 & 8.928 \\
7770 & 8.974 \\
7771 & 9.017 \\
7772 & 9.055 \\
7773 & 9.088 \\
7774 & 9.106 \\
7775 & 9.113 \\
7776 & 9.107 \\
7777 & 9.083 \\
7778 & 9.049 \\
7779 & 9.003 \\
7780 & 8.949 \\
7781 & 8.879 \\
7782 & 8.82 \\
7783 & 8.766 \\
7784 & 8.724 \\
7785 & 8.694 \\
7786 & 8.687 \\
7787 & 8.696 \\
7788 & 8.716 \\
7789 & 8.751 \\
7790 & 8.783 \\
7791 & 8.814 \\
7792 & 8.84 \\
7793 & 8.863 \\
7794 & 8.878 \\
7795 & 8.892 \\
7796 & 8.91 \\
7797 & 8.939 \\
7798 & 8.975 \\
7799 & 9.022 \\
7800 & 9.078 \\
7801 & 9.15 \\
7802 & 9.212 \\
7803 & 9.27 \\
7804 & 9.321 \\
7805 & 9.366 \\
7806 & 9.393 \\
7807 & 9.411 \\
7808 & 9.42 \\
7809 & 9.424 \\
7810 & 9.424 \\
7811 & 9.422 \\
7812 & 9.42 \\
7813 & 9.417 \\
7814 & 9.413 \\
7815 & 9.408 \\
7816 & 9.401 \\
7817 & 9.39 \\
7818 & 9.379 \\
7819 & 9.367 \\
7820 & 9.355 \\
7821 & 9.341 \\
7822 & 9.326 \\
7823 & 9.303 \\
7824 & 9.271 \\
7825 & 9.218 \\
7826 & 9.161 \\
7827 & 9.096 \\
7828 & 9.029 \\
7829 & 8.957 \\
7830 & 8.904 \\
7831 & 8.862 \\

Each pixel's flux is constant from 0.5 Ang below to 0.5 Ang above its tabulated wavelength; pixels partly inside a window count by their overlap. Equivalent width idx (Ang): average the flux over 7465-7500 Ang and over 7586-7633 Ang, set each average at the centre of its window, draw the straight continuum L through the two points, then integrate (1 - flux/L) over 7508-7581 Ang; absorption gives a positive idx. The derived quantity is -4.2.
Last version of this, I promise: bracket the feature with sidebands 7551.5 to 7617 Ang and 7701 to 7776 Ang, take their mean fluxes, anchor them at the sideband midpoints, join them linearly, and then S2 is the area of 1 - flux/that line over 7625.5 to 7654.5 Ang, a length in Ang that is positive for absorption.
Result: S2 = 1.4 Ang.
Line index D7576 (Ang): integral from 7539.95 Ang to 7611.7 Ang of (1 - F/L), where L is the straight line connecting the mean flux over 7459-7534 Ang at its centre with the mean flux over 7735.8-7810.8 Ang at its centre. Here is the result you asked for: -4.93 Ang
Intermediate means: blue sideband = 10.5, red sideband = 8.94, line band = 10.8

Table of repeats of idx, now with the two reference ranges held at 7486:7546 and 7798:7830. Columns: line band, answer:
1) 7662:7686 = 4.52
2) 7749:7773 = 2.02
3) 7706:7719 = 1.61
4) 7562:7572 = -0.56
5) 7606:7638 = 0.12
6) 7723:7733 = 0.49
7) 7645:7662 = 1.41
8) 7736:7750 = 0.85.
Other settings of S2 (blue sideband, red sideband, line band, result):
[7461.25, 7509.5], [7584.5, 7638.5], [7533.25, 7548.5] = -1.0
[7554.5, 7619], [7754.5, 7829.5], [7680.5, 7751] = 6.7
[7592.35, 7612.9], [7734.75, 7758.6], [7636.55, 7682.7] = 5.0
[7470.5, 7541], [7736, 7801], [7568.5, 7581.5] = -1.2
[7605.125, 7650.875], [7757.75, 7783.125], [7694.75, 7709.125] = 2.1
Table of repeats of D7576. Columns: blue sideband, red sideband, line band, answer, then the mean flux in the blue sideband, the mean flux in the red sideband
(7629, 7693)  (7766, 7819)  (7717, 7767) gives 0.1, 8.82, 9.07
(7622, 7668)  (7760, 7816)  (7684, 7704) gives 1.8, 9.28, 9.02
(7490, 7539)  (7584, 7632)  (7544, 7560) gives -0.7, 10.7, 10.3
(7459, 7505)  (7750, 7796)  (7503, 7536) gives -1.8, 10.4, 8.81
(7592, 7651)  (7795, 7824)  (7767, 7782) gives 0.7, 10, 9.29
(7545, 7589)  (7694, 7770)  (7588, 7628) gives 0.4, 11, 8.74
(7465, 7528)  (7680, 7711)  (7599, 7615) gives -2.1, 10.5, 8.34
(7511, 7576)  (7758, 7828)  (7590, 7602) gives 0.5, 10.9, 9.05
